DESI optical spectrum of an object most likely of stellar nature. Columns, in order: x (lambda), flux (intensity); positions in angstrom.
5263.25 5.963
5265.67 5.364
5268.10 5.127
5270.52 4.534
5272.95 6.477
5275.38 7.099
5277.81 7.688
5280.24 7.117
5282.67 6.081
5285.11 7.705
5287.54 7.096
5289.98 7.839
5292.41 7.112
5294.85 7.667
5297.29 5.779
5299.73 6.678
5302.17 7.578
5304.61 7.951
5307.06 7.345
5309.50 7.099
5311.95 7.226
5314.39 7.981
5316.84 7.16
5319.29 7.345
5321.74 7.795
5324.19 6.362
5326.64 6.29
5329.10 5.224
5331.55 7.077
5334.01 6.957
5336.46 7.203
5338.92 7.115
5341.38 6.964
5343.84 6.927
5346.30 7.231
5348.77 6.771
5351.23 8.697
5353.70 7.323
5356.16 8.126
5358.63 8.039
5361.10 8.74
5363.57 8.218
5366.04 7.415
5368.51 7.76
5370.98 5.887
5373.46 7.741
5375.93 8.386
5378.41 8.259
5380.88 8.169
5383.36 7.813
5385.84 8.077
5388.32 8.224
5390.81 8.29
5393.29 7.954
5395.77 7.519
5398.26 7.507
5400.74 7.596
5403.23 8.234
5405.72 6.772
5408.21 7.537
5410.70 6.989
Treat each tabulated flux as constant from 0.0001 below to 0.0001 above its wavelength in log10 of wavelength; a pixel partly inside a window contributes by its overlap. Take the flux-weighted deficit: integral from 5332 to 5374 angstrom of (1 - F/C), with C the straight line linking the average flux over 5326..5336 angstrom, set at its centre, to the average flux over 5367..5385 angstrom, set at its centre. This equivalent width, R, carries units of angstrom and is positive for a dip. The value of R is -2.4 angstrom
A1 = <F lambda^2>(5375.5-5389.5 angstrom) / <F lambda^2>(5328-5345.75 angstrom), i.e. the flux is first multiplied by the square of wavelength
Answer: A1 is 1.2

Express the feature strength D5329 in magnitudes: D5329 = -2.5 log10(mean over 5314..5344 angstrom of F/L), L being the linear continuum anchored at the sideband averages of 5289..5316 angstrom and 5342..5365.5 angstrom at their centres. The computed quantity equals 0.09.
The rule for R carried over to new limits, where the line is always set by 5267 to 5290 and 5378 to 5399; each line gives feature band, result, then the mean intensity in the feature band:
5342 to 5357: 0.1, 7.47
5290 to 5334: -0.2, 7.06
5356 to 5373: -0.1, 7.71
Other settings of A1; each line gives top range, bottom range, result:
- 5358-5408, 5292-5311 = 1.13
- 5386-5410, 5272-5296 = 1.12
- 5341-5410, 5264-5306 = 1.18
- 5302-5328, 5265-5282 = 1.18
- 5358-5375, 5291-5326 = 1.09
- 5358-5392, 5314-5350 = 1.16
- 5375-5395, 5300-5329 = 1.16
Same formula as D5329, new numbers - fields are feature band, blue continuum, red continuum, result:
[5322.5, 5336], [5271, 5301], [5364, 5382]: 0.133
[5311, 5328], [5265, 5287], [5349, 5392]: -0.008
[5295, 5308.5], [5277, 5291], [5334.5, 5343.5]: 0.010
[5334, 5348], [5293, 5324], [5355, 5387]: 0.078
